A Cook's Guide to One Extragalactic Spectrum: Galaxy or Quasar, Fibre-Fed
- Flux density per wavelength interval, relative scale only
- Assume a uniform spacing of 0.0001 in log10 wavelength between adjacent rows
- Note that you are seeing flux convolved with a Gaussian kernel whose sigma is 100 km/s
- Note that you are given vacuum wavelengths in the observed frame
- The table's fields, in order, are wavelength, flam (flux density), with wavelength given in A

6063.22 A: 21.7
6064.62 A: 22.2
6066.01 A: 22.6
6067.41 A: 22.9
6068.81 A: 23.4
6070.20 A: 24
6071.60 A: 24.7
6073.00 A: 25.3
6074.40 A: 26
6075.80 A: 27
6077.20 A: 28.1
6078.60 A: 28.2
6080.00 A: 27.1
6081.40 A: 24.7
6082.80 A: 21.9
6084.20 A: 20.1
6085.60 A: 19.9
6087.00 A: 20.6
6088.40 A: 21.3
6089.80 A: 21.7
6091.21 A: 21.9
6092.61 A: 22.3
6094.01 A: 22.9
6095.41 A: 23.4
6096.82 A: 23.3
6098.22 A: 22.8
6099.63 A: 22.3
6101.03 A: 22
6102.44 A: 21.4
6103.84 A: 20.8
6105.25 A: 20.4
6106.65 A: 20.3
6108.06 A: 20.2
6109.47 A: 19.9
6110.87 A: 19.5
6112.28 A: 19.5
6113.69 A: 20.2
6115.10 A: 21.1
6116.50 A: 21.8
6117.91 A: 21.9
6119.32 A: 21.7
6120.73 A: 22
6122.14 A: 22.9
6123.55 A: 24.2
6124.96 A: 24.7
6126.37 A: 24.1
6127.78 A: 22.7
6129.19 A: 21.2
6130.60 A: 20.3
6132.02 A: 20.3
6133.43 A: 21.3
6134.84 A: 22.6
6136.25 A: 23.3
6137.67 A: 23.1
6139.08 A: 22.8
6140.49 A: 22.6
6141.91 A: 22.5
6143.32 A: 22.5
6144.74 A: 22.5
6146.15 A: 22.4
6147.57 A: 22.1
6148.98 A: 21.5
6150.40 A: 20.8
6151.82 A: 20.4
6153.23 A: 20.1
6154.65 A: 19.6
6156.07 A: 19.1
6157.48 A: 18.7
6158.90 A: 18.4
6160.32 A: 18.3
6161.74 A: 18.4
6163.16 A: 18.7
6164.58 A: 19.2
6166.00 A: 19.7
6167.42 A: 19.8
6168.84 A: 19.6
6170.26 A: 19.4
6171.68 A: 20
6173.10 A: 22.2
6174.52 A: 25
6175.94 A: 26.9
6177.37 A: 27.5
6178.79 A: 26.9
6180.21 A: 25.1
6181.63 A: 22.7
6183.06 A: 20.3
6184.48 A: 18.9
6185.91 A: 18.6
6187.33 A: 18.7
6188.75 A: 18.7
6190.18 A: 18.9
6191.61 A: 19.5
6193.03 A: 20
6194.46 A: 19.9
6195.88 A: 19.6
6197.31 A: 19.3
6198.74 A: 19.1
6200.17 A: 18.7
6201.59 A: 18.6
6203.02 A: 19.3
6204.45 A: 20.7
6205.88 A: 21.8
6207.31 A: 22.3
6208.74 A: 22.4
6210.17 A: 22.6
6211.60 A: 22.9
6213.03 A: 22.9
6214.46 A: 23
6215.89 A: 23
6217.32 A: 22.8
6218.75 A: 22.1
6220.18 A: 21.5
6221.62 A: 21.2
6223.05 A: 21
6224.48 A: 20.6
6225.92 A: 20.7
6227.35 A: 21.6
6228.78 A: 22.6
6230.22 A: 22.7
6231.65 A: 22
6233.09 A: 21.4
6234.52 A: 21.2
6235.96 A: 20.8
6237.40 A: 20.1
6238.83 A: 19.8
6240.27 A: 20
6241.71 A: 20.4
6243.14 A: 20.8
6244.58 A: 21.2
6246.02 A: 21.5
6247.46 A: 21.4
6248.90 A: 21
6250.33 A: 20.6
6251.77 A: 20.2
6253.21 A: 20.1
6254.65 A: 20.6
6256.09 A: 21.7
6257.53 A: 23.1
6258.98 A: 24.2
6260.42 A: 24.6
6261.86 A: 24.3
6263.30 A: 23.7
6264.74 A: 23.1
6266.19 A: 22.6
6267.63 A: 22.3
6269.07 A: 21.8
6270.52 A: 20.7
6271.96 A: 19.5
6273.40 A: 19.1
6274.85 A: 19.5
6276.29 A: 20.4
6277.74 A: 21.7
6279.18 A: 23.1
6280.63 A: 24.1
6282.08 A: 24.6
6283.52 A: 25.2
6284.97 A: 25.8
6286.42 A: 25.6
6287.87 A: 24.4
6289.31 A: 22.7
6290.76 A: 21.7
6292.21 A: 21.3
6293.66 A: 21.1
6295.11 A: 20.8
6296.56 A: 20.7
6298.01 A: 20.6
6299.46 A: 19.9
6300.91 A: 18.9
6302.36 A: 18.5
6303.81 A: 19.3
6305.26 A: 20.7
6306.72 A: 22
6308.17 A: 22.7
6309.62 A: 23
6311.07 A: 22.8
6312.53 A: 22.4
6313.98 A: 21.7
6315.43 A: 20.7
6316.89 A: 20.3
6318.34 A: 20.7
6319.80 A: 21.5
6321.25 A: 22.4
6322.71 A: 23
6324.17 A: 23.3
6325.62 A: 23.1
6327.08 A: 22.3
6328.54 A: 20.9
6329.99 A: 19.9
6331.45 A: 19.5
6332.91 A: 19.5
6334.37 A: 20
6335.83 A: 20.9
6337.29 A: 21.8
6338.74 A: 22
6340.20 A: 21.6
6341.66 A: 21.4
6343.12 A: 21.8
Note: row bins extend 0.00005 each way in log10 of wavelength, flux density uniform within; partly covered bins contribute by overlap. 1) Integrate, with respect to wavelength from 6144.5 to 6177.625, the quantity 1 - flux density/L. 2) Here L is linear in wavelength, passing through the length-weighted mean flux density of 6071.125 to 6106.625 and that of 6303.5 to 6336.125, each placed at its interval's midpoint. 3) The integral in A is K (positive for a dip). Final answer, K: 2.7 A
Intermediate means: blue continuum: 23.1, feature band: 20.7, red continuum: 21.4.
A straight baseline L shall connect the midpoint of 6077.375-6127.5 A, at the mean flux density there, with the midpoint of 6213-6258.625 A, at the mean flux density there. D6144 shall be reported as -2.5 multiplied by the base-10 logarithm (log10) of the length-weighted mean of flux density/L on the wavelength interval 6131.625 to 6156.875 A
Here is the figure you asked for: 0.01 mag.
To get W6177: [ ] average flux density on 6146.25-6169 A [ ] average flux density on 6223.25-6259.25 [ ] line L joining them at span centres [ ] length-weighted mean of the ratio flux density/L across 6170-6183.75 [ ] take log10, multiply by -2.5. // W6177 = -0.18 mag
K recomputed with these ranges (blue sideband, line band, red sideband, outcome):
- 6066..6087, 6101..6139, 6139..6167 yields 0.8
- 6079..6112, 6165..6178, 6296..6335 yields -0.3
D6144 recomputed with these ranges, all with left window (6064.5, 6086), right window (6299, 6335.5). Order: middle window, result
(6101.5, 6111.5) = 0.17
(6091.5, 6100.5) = 0.06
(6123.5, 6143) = 0.05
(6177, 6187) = 0.02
